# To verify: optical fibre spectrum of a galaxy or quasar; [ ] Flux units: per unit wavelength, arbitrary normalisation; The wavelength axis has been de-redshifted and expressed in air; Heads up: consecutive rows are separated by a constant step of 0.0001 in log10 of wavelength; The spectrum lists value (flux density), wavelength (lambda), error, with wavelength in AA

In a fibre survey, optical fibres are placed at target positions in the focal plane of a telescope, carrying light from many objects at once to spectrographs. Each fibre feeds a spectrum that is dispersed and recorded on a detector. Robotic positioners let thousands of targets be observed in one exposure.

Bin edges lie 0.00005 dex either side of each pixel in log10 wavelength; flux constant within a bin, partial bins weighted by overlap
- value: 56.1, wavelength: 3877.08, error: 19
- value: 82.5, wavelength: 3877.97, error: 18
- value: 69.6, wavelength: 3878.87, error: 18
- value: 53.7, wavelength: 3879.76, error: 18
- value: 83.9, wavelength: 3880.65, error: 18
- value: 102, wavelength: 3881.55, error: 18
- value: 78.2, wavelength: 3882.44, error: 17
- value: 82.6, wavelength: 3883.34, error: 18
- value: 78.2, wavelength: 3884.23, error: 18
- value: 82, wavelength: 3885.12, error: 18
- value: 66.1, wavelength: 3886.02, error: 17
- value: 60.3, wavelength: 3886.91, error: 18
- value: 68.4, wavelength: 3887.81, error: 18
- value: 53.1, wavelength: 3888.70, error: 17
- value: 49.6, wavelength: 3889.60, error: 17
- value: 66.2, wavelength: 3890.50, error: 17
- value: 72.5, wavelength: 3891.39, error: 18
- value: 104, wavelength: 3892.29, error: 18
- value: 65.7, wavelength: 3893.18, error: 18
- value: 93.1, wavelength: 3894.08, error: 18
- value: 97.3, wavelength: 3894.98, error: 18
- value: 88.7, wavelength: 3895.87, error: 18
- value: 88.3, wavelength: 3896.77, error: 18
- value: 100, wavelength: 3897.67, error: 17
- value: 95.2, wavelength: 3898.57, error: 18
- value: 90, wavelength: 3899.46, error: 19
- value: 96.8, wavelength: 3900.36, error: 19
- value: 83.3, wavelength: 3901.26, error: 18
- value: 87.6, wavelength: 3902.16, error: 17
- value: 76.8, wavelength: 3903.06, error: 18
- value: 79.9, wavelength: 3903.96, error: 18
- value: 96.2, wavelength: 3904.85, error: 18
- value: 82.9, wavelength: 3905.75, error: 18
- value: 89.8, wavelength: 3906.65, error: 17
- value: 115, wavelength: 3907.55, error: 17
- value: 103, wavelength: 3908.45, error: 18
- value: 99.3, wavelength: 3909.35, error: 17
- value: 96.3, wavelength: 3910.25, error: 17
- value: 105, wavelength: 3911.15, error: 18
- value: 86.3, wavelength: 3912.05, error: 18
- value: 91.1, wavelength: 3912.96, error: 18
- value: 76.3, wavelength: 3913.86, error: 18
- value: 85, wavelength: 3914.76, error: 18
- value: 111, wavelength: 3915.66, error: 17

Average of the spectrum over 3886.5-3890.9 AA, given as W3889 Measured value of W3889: 59.3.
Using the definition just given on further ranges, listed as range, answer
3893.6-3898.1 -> 93.2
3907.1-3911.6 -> 104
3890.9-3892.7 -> 87.4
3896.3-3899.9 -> 93.4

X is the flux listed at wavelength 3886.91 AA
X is 60.3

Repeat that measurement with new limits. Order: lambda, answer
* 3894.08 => 93.1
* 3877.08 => 56.1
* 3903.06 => 76.8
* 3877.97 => 82.5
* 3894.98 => 97.3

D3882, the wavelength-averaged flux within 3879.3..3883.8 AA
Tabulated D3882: 80.1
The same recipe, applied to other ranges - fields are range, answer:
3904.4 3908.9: 97.5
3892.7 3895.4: 85.5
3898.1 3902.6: 90.6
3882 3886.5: 77.3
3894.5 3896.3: 93.2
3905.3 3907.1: 86.3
